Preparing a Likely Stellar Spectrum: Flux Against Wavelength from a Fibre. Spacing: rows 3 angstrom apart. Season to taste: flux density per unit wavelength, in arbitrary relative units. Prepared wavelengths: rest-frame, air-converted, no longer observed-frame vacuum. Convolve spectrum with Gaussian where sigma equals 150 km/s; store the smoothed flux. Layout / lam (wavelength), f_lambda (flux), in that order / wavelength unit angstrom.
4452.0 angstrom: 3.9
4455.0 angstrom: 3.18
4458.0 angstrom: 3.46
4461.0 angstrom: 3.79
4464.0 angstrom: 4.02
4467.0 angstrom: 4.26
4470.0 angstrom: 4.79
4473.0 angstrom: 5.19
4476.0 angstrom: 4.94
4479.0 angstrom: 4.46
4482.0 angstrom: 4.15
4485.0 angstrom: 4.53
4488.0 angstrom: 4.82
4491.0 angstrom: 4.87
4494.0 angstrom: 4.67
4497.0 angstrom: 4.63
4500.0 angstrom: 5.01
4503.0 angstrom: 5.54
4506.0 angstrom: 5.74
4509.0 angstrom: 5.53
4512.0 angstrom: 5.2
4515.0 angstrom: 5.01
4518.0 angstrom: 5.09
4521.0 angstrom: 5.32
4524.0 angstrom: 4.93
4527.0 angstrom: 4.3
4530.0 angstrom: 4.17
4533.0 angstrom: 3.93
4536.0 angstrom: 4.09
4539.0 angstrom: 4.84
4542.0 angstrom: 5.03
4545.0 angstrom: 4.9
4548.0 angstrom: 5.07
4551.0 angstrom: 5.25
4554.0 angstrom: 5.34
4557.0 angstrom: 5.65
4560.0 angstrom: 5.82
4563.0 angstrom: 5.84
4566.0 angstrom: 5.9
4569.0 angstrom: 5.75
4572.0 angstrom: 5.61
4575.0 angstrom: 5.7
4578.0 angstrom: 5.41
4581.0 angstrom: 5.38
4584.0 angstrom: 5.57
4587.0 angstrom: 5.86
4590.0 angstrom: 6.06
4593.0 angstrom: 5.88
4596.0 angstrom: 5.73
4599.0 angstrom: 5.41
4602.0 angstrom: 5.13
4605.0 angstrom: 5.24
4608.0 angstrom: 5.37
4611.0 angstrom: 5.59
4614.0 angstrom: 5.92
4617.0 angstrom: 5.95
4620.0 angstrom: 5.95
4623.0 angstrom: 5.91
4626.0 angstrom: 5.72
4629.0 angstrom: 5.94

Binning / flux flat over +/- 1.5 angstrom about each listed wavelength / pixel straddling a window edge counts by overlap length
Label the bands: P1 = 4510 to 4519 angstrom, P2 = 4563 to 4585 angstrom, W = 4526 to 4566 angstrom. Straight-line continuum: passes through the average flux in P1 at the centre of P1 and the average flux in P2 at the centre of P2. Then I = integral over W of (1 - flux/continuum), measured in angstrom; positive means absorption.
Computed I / 3.1 angstrom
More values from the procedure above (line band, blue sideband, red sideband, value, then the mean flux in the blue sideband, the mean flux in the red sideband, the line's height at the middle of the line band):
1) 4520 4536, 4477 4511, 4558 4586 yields 2.4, 4.91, 5.67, 5.24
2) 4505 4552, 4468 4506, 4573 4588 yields 2.4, 4.83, 5.58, 5.16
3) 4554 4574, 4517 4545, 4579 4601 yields -2.0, 4.64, 5.68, 5.22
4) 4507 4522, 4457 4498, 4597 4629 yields -1.4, 4.48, 5.64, 4.8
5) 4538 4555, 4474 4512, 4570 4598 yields 1.0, 4.92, 5.69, 5.37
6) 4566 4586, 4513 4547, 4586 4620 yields -1.1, 4.7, 5.66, 5.31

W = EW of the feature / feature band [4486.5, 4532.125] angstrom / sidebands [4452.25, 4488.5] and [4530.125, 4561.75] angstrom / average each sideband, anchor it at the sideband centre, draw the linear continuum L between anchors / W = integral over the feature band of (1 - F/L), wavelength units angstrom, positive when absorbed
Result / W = -3.5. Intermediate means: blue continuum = 4.27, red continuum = 4.96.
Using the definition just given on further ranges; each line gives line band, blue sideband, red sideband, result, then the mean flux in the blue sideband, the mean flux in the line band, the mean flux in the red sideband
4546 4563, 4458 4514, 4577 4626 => -0.5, 4.75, 5.45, 5.65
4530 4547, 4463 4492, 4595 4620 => 1.7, 4.61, 4.54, 5.56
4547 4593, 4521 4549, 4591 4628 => -4.7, 4.62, 5.63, 5.66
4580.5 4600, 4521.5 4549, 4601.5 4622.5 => -1.4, 4.6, 5.72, 5.63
